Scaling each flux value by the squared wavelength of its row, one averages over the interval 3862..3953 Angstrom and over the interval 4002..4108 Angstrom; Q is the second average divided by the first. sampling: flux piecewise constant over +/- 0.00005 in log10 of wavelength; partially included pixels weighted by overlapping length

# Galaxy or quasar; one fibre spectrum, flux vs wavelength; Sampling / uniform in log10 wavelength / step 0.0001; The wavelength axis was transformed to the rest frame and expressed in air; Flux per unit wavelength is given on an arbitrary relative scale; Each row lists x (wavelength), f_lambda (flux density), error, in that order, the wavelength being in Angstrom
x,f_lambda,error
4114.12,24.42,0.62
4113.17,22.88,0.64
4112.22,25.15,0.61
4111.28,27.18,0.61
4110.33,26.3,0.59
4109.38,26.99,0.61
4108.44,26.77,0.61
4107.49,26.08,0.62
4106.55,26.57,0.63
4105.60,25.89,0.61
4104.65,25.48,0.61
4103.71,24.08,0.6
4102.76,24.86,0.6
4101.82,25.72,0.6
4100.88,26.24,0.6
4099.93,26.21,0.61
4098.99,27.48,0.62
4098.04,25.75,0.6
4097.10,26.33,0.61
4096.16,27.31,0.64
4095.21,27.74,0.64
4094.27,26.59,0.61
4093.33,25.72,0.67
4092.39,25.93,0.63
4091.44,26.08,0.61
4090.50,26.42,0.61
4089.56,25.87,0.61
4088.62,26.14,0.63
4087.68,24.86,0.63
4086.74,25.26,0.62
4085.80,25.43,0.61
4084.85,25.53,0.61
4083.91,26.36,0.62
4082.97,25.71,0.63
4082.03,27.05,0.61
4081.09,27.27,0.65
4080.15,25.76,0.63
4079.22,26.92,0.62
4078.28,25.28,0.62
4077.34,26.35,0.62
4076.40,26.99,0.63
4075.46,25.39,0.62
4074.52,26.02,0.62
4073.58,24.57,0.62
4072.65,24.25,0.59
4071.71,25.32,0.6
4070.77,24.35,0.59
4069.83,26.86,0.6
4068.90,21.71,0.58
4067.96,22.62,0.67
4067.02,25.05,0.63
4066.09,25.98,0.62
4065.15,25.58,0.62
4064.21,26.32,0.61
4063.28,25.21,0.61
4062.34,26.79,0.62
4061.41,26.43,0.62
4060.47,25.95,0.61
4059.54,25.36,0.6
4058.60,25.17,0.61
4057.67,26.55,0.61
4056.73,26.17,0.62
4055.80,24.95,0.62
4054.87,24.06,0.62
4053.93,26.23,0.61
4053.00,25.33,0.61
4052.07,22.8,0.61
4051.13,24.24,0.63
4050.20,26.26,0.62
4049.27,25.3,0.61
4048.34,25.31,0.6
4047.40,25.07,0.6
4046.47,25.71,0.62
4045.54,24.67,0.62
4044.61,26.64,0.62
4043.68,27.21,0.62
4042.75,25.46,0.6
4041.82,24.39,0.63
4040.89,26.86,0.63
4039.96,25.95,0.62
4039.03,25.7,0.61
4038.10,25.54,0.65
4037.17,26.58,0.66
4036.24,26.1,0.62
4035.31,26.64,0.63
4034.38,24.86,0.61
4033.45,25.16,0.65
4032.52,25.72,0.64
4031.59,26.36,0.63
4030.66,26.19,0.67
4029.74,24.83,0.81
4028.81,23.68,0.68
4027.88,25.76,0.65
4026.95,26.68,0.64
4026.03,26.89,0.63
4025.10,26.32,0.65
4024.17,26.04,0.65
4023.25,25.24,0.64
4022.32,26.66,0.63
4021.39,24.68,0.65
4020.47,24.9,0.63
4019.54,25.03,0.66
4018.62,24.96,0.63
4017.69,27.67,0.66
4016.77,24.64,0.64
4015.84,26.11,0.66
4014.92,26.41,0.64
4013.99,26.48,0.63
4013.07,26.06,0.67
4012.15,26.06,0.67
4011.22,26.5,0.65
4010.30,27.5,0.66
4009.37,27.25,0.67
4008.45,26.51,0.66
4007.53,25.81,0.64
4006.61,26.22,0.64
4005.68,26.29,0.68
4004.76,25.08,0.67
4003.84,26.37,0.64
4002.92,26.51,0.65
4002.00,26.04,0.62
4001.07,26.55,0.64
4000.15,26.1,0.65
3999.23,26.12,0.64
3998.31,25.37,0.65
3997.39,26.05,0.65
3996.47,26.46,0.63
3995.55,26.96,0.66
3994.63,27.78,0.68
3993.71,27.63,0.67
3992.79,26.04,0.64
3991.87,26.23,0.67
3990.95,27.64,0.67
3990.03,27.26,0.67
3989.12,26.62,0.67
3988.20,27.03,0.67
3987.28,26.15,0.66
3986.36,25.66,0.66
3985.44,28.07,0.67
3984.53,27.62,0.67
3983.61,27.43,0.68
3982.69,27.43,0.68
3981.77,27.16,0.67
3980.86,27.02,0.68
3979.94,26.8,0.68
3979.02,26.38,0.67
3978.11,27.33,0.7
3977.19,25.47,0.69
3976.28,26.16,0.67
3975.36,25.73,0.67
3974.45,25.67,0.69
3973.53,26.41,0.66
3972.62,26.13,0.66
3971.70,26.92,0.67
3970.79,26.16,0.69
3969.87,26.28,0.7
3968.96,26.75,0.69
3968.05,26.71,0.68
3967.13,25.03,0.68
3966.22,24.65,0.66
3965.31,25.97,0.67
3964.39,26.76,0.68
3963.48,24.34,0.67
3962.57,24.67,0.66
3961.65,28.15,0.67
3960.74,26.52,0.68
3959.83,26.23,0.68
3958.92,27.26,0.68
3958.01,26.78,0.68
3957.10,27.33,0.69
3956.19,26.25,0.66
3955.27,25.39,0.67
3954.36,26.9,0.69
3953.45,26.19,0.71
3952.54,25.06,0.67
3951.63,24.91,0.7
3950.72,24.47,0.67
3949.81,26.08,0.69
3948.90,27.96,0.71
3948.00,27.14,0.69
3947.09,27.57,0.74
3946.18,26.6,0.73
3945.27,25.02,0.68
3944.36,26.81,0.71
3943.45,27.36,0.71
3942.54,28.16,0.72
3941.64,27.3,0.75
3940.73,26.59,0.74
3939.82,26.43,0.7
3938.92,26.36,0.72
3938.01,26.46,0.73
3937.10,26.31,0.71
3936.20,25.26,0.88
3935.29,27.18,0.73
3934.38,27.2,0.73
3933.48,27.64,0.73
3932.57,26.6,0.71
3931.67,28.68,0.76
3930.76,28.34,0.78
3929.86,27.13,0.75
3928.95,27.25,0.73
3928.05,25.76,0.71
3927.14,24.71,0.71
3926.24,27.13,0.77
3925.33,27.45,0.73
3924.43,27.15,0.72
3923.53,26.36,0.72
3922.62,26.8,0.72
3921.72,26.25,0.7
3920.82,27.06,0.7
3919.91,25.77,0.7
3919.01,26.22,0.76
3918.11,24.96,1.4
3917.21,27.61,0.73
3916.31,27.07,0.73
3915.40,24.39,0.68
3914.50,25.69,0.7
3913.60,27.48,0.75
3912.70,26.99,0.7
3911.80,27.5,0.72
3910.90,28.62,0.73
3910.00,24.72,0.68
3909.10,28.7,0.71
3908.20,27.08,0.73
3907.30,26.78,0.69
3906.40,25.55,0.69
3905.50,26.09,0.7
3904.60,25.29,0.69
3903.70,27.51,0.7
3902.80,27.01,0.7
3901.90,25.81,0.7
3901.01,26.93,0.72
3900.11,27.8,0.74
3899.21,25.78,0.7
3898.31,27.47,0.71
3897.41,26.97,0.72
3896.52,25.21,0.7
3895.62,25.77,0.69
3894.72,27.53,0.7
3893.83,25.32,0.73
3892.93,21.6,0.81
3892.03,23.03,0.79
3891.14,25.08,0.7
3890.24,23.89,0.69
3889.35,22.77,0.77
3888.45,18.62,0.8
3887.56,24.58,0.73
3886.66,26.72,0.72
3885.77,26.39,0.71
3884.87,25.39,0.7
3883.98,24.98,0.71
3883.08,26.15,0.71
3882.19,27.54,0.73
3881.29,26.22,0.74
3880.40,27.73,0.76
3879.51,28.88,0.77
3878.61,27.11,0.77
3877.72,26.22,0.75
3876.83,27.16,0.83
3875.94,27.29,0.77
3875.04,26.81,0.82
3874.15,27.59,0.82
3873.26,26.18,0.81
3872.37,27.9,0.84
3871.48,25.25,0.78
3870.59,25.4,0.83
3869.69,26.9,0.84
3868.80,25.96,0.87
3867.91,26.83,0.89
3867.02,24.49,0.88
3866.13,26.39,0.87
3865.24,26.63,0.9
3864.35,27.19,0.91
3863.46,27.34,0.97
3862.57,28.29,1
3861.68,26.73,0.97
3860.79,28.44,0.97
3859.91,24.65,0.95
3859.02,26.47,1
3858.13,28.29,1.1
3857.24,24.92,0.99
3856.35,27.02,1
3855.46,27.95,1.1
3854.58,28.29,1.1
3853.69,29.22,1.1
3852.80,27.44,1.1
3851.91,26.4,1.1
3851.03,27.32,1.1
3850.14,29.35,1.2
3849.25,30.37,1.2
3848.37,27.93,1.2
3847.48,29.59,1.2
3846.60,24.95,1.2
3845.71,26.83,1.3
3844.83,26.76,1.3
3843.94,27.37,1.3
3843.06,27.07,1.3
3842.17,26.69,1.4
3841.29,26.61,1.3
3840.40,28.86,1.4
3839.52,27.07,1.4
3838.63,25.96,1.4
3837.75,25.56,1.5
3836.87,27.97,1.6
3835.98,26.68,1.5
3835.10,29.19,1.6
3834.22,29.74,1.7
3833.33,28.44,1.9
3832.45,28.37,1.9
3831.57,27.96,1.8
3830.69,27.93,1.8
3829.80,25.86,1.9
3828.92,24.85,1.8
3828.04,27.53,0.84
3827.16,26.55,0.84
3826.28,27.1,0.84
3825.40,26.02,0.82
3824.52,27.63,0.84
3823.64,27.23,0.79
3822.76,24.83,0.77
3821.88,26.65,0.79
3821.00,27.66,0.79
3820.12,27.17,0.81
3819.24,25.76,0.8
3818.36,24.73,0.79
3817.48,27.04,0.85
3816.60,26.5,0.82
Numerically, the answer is 1.05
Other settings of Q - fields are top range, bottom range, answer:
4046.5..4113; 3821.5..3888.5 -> 1.07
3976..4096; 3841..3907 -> 1.06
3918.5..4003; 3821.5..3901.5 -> 1.05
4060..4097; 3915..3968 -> 1.04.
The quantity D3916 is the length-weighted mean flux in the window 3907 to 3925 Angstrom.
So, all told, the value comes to 26.7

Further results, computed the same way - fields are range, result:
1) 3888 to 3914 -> 25.8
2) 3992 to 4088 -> 25.8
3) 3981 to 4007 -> 26.6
